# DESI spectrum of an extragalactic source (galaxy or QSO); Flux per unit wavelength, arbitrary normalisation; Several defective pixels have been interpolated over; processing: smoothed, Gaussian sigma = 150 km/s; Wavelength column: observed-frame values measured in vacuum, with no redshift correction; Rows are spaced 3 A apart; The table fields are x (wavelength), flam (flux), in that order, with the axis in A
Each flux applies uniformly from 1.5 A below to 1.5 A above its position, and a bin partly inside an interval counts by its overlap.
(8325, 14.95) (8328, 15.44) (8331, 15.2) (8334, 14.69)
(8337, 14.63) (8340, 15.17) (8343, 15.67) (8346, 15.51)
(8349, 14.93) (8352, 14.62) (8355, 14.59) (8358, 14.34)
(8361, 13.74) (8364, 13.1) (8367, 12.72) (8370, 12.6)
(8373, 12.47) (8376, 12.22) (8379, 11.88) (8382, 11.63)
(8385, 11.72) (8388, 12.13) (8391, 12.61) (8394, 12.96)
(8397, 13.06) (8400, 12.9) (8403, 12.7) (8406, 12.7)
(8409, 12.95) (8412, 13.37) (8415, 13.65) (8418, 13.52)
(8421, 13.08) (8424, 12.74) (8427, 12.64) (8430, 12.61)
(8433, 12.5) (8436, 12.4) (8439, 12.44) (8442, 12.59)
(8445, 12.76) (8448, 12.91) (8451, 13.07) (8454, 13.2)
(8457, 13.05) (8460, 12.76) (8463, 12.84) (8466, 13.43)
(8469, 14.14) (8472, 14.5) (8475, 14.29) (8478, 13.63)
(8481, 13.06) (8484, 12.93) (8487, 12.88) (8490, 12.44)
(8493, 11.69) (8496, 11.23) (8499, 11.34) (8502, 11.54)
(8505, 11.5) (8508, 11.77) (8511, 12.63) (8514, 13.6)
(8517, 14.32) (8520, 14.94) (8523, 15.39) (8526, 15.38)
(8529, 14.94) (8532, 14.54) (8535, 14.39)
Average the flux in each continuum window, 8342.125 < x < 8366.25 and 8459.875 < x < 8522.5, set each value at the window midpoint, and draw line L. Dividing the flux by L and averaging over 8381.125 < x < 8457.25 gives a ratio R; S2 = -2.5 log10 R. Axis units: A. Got 0.08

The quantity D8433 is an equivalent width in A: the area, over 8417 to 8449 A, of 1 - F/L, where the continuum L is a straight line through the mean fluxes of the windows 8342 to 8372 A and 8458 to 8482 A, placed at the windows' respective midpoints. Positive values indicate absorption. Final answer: 2.4 A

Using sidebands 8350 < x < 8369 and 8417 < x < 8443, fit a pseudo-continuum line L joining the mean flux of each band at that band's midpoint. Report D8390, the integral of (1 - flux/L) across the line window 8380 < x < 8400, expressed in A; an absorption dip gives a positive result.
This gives 1.5 A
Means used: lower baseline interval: 13.8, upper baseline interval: 12.7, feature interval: 12.4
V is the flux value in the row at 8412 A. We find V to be 13.37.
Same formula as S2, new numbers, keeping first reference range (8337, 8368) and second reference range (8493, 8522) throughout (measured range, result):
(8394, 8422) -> 0.06 mag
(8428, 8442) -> 0.08 mag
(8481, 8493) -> 0.01 mag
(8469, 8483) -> -0.07 mag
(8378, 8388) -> 0.19 mag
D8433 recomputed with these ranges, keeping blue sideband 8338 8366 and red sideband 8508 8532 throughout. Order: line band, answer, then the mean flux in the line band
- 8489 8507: 3.4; 11.6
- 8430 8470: 4.2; 12.9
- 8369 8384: 2.5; 12.1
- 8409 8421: 0.9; 13.4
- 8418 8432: 1.6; 12.8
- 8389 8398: 1.1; 12.8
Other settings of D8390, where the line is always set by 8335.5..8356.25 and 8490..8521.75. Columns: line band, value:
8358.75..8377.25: 2.3 A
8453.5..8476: -0.7 A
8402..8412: 0.8 A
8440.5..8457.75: 0.6 A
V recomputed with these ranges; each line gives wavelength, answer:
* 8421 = 13.08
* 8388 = 12.13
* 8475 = 14.29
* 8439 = 12.44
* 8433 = 12.5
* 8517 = 14.32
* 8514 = 13.6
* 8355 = 14.59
